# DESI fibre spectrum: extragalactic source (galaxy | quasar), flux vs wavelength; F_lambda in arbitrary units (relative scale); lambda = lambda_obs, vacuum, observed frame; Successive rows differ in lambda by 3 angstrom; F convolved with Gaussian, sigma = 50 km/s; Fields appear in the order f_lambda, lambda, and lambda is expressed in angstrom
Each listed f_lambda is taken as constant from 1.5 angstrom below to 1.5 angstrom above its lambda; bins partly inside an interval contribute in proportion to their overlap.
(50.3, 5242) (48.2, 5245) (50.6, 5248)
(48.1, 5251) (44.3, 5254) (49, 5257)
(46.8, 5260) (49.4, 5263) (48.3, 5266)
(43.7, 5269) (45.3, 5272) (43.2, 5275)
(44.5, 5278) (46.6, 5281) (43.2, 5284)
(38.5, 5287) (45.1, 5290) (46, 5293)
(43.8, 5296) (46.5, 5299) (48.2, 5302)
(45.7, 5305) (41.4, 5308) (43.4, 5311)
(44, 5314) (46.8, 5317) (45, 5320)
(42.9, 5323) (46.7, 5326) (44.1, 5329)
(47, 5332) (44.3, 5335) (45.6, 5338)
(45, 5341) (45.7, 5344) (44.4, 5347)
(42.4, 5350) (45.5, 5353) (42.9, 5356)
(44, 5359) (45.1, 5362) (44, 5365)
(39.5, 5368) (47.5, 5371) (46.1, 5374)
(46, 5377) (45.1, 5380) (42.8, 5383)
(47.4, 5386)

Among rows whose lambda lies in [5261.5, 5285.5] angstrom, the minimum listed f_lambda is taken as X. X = 43.2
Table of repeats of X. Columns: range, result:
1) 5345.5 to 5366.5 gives 42.4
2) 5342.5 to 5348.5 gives 44.4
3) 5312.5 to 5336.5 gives 42.9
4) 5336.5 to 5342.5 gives 45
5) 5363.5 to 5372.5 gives 39.5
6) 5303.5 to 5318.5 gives 41.4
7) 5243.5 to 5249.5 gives 48.2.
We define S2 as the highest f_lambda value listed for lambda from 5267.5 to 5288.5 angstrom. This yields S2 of 46.6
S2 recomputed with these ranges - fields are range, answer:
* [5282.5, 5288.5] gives 43.2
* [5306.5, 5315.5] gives 44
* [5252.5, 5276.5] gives 49.4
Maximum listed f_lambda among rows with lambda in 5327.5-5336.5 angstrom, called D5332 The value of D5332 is 47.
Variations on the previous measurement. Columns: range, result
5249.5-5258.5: 49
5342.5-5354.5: 45.7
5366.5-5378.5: 47.5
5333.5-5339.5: 45.6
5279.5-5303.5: 48.2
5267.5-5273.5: 45.3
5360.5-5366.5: 45.1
